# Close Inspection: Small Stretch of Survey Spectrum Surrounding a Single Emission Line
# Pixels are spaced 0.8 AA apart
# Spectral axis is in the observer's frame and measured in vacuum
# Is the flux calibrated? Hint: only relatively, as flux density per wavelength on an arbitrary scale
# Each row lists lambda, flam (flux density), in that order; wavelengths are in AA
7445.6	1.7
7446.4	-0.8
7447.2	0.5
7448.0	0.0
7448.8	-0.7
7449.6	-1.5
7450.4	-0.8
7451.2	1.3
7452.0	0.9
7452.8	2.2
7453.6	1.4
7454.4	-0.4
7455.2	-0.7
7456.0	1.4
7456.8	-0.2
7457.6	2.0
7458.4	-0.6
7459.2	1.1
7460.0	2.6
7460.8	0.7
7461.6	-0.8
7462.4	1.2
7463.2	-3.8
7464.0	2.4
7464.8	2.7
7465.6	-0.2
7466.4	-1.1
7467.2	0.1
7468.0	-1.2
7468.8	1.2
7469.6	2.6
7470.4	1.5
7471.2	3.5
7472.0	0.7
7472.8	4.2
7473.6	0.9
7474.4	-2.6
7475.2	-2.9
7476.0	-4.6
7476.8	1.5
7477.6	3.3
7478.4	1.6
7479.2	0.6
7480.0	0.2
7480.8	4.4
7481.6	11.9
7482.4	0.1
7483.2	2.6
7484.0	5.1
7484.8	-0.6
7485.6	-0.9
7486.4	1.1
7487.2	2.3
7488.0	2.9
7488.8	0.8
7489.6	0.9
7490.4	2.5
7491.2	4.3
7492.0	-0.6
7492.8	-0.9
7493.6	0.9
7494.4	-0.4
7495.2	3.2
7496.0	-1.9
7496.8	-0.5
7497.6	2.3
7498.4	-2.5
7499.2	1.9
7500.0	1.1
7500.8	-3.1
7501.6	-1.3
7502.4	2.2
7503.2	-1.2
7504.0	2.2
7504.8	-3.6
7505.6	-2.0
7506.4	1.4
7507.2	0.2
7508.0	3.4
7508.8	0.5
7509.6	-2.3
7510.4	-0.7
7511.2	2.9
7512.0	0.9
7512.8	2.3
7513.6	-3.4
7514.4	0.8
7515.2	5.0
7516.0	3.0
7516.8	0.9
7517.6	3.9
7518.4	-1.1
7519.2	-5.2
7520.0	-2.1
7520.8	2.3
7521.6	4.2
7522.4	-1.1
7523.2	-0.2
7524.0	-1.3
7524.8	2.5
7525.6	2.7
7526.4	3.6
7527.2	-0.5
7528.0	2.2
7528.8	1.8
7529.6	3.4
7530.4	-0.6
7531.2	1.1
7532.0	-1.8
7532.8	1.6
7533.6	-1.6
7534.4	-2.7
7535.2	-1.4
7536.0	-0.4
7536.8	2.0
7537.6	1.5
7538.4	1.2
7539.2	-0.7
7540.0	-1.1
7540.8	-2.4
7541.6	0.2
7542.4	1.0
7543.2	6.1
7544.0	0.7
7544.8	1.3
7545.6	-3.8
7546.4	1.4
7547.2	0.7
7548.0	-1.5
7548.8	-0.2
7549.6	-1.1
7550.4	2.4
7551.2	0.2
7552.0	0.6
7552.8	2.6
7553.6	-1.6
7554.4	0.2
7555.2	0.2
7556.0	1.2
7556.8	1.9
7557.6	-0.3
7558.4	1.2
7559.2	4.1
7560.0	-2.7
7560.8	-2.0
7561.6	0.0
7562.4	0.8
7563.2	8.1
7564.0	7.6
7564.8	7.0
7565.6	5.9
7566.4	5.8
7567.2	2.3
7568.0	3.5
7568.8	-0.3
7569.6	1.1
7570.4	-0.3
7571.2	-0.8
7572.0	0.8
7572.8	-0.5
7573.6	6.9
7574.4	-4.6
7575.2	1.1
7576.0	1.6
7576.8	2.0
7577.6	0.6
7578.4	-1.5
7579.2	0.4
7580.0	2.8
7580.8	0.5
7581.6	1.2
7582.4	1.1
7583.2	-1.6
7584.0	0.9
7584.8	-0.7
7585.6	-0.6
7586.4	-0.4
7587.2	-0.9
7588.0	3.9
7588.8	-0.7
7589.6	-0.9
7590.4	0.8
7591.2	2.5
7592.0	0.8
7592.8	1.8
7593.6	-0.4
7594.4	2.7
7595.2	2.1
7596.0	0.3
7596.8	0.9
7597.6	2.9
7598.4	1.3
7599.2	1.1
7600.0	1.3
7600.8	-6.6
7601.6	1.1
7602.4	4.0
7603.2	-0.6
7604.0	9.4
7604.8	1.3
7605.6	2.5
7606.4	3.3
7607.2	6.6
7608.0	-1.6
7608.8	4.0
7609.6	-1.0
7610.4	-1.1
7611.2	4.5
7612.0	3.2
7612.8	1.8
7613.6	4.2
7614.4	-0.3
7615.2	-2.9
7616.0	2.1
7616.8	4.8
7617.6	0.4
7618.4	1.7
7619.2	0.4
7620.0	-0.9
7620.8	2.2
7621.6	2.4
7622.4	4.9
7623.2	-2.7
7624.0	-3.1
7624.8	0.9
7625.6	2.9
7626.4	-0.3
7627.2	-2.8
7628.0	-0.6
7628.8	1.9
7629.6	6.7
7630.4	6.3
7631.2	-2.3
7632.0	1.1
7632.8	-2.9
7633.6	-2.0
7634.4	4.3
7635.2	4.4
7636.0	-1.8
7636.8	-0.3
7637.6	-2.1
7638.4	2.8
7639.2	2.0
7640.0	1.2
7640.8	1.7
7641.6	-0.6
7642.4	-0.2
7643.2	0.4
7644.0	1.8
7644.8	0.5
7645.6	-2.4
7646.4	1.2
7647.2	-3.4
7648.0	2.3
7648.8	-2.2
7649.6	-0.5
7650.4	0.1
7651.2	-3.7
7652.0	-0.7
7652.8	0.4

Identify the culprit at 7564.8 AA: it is Hgamma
